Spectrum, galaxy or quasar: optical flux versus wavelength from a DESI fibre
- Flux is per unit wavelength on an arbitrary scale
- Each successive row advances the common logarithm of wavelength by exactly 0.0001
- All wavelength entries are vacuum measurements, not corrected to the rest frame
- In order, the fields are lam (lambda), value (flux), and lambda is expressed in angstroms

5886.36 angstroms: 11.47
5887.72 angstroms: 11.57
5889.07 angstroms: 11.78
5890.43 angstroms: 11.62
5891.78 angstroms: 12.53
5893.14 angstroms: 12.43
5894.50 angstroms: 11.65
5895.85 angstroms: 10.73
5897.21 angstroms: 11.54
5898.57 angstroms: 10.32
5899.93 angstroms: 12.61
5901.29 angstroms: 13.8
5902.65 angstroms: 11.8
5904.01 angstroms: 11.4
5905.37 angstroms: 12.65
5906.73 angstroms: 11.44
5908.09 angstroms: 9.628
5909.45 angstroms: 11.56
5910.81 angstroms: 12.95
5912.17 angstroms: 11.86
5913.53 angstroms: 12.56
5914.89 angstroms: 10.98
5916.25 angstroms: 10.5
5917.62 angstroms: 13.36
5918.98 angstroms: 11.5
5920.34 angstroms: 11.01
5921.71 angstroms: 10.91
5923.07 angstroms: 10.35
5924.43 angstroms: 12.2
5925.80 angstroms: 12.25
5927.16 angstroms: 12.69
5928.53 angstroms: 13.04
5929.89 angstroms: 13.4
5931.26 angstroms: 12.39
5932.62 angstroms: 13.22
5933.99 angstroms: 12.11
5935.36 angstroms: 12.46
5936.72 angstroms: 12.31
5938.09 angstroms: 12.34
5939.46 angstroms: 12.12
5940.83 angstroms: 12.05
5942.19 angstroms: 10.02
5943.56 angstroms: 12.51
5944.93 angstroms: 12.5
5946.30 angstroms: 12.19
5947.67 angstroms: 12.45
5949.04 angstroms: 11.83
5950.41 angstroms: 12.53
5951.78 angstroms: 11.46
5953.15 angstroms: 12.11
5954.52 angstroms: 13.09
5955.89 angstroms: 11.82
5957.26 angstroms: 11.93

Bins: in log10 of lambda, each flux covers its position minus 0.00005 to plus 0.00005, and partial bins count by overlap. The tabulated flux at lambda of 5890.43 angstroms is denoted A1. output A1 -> 11.62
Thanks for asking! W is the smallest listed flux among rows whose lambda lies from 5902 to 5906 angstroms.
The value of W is 11.4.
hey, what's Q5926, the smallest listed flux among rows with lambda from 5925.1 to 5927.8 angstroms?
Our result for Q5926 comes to 12.25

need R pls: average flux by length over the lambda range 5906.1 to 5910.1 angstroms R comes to 10.9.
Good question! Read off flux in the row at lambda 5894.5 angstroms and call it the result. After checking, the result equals 11.65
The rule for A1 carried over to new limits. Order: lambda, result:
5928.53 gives 13.04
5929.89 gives 13.4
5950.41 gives 12.53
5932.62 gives 13.22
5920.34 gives 11.01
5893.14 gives 12.43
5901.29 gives 13.8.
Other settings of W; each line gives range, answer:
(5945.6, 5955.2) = 11.46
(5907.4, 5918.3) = 9.628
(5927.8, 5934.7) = 12.11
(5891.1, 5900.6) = 10.32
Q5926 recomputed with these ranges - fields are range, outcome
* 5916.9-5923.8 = 10.35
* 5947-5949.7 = 11.83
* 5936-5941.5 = 12.05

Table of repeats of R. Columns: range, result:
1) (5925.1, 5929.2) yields 12.6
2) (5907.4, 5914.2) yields 11.7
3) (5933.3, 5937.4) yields 12.3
